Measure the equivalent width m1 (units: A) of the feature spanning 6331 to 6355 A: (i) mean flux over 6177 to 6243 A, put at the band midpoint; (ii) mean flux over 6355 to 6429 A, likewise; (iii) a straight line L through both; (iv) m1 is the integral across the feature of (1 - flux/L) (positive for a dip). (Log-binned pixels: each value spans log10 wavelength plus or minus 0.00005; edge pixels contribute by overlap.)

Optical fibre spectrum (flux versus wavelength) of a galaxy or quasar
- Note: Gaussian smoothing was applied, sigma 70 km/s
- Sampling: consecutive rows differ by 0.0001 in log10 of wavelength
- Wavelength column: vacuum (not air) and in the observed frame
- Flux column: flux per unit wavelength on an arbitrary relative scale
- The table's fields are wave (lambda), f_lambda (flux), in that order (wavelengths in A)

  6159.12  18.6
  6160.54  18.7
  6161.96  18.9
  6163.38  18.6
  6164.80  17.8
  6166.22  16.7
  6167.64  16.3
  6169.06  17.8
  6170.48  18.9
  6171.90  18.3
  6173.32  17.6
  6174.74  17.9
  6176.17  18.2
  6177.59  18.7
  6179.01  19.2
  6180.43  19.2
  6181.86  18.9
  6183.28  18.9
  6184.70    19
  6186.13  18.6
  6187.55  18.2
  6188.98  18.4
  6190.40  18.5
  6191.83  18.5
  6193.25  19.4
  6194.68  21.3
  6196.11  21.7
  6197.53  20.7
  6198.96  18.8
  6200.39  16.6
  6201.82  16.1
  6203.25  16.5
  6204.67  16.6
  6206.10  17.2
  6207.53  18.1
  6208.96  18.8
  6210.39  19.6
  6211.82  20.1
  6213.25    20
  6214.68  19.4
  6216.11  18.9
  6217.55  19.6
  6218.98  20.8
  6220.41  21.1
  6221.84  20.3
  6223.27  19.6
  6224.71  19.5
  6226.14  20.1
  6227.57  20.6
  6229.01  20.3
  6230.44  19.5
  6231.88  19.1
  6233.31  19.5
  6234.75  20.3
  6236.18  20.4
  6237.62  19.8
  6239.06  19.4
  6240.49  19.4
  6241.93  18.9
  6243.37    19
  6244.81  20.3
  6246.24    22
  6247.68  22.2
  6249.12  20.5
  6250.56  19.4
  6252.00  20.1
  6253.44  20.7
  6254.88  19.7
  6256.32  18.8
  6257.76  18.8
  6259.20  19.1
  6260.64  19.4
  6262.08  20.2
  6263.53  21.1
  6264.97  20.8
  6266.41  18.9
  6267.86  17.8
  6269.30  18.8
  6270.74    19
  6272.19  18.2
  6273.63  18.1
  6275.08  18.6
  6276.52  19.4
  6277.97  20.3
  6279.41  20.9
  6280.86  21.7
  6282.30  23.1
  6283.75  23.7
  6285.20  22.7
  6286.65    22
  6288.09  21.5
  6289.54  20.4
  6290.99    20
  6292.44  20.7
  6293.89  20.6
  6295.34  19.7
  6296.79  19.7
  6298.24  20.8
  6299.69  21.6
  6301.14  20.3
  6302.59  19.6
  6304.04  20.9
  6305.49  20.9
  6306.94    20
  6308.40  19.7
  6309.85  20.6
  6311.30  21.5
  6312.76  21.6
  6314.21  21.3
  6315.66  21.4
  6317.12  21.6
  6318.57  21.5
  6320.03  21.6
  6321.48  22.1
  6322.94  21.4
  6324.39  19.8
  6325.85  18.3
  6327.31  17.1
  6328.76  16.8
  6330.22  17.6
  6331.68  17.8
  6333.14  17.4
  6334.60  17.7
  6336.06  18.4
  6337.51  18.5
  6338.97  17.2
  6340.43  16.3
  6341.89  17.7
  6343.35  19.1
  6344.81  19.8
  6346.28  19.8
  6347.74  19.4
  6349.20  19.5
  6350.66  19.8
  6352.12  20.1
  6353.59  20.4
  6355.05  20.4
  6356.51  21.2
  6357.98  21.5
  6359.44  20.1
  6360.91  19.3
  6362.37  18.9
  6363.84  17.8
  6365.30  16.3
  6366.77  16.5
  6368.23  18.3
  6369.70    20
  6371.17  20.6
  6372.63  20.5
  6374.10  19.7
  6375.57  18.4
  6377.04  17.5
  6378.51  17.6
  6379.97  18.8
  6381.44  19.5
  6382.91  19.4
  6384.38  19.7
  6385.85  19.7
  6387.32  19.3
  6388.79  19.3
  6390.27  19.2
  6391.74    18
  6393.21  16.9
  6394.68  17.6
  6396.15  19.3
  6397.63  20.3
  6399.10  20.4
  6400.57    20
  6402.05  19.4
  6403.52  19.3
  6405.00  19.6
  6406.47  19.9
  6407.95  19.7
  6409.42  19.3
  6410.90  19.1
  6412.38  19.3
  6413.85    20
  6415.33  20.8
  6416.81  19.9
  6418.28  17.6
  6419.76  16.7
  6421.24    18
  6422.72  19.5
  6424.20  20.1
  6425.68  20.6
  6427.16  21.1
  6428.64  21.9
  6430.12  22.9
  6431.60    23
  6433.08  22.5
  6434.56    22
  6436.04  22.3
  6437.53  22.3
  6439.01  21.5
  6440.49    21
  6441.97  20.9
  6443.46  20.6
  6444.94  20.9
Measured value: 0.7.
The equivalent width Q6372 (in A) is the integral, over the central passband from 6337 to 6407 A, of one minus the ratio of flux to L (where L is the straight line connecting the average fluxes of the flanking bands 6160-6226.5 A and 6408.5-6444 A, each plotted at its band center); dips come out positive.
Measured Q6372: 3.5 A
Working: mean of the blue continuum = 18.8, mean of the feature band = 19.1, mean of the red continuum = 20.5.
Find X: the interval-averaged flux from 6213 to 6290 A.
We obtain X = 20.1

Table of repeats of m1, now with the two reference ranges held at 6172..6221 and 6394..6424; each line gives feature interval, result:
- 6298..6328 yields -2.4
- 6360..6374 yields 0.3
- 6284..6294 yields -1.2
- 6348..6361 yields -0.7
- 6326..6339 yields 1.0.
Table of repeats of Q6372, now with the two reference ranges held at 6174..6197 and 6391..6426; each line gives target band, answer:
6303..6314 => -0.9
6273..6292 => -1.8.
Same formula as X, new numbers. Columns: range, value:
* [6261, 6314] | 20.4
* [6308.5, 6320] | 21.3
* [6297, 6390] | 19.5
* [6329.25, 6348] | 18.2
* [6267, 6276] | 18.4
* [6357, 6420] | 19.1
